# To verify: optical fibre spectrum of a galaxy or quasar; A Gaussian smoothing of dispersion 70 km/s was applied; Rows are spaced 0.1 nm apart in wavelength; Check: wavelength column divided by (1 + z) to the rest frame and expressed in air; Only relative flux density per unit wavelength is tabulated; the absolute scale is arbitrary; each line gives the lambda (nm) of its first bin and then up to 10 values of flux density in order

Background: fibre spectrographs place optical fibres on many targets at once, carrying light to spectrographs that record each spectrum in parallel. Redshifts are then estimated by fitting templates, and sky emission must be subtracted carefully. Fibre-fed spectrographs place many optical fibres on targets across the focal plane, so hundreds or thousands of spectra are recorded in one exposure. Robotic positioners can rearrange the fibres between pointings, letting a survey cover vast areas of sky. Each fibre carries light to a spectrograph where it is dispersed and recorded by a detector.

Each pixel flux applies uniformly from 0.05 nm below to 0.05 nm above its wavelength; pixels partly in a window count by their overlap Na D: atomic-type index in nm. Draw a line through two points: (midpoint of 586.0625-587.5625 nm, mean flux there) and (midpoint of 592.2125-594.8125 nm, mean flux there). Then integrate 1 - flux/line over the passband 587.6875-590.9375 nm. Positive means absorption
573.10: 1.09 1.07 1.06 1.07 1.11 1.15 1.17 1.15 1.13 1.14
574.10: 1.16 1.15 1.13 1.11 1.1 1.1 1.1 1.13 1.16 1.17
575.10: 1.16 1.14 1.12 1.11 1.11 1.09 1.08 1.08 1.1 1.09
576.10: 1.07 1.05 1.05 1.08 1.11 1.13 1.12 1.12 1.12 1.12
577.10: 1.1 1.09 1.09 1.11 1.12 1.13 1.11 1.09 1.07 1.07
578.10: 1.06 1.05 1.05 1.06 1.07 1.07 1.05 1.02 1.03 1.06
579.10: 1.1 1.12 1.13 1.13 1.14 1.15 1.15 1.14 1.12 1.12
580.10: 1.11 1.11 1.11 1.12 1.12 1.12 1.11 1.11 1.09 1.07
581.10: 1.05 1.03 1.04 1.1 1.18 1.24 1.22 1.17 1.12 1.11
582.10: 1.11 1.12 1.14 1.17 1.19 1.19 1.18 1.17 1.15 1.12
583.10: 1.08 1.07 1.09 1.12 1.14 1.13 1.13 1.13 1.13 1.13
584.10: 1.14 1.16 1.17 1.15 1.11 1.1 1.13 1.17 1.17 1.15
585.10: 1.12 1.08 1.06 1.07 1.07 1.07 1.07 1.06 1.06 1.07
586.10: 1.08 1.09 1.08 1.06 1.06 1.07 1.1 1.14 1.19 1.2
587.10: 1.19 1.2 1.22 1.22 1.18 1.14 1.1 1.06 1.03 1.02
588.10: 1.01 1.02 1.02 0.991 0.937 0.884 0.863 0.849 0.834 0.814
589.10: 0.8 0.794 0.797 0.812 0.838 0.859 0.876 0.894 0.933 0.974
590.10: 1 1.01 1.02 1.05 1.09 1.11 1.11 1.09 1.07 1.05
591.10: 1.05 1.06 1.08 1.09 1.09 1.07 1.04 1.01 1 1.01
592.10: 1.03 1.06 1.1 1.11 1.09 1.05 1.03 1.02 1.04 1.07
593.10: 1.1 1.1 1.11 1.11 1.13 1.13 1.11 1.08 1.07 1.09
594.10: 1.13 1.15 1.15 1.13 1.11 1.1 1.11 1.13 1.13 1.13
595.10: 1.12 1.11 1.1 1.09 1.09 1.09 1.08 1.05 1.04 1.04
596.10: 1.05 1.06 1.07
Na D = 0.49 nm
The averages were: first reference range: 1.14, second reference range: 1.1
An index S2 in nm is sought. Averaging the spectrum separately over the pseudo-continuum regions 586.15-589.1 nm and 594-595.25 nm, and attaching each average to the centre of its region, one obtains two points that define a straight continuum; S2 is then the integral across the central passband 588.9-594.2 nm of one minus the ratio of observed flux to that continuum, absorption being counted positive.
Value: 0.33 nm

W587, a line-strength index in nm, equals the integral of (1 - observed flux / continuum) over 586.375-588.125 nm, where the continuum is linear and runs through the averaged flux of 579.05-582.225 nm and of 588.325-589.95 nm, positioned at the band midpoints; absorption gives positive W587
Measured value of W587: -0.39 nm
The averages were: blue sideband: 1.12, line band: 1.12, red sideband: 0.863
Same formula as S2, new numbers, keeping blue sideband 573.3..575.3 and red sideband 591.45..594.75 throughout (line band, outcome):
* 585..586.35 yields 0.03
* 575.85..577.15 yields 0.03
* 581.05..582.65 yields -0.04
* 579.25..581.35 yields 0.01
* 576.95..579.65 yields 0.08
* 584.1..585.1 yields -0.04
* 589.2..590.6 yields 0.20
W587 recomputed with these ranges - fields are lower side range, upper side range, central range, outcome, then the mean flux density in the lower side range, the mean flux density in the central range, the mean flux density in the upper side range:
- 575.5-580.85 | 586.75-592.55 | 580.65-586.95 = -0.34 nm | 1.1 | 1.12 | 1.02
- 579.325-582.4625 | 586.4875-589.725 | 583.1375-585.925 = -0.13 nm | 1.12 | 1.11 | 1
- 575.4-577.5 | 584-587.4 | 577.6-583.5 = -0.02 nm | 1.1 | 1.11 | 1.12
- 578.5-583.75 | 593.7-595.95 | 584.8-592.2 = 0.51 nm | 1.12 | 1.03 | 1.1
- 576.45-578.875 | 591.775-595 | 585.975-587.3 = -0.04 nm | 1.09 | 1.12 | 1.09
